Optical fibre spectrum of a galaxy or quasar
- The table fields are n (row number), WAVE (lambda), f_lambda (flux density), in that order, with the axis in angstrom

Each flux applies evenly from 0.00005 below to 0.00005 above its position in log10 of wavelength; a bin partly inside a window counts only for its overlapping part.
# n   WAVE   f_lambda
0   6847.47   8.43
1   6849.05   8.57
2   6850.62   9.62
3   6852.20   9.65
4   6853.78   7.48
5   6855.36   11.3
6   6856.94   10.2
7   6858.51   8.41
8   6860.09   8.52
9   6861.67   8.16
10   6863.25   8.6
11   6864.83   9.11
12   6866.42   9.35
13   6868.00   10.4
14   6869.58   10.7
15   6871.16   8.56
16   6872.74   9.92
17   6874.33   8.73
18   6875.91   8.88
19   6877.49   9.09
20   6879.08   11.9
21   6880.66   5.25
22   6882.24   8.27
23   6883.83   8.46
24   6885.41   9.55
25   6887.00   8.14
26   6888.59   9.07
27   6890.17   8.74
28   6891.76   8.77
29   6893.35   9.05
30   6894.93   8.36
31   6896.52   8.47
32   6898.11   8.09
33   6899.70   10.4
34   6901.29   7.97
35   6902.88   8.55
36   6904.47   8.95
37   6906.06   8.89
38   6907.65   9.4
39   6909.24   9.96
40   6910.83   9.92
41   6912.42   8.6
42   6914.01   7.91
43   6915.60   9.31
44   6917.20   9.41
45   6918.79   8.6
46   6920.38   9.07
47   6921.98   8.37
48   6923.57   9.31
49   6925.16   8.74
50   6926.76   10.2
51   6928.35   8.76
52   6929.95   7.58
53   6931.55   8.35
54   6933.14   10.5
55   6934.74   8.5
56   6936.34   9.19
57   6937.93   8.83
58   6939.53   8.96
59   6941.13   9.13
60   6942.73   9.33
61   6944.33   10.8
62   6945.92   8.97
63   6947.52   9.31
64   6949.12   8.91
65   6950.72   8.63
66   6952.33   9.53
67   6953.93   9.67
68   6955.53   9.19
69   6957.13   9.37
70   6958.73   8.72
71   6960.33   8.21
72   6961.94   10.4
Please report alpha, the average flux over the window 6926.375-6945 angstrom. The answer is 9.14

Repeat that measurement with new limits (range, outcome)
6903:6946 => 9.09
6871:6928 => 8.92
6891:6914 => 8.92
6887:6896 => 8.73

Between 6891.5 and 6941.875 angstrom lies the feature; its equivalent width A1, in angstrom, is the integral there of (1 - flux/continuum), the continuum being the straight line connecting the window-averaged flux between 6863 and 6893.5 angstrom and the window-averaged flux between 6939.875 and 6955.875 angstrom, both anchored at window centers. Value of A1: 1.4 angstrom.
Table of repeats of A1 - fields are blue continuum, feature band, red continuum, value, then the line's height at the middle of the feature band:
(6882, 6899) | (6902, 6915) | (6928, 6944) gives -0.36 angstrom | 8.78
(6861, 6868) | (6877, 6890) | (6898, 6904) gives 0.29 angstrom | 8.91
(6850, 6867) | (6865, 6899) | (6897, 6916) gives 0.39 angstrom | 9.05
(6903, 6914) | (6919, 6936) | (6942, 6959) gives 0.55 angstrom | 9.23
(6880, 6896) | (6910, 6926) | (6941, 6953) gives -0.11 angstrom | 8.87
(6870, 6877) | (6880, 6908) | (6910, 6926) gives 1.40 angstrom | 9.03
